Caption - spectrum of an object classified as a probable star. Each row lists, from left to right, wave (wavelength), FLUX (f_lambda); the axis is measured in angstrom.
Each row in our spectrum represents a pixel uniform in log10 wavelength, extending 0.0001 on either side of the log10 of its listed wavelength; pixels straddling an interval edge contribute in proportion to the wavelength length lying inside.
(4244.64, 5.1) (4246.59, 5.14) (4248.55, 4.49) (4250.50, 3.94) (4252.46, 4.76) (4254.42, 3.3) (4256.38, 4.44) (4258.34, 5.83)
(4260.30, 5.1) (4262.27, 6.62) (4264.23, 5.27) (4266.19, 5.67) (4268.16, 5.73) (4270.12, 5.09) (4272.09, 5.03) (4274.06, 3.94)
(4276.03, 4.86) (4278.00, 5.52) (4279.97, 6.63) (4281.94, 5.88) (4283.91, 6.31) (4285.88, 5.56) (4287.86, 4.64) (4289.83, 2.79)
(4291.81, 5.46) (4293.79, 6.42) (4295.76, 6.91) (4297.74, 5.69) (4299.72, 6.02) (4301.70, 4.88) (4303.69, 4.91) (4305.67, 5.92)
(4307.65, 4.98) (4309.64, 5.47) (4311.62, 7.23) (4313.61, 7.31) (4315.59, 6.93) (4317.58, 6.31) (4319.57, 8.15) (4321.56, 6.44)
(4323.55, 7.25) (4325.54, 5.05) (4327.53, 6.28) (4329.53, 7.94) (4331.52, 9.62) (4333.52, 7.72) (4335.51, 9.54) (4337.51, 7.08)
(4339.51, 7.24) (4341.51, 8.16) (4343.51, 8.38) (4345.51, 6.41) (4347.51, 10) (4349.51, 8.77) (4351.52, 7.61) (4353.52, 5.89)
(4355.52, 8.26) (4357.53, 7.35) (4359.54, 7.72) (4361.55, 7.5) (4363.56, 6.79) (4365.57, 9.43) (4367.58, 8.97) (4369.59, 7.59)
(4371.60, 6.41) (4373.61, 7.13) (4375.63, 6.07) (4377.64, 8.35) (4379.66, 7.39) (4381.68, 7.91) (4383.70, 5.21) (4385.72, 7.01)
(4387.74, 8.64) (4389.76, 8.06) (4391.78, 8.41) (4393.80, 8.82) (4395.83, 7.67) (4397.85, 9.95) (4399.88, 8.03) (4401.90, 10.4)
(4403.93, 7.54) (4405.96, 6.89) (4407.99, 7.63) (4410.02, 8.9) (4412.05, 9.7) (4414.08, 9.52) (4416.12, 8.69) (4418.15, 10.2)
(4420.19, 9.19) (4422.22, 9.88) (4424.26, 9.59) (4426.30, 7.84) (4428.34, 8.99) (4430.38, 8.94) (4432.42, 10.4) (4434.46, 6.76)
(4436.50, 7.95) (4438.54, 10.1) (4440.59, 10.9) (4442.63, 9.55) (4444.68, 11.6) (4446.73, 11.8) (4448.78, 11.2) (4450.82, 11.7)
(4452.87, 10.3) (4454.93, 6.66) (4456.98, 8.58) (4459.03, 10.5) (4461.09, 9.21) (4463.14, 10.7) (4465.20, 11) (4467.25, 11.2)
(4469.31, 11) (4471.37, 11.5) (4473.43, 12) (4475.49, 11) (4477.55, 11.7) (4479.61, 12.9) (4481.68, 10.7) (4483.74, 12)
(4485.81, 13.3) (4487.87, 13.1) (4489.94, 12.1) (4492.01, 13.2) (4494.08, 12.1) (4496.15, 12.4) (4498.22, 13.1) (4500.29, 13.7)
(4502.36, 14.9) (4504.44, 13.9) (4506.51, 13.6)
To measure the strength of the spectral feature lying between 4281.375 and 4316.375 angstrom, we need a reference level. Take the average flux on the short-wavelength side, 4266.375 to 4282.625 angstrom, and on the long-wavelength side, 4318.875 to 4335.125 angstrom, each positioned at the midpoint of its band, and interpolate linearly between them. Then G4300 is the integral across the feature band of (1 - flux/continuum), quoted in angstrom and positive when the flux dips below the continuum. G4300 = 3.1 angstrom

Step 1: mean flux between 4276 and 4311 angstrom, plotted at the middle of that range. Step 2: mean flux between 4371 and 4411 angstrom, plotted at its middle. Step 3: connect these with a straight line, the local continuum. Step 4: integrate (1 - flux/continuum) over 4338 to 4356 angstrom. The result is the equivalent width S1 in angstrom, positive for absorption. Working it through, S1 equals -2.7 angstrom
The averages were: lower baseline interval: 5.53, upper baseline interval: 7.84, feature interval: 7.83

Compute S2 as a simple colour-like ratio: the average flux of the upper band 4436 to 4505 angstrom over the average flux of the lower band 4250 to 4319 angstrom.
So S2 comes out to 2.08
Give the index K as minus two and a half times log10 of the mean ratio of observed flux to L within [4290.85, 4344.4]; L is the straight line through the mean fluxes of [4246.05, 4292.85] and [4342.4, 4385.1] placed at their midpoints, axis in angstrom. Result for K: -0.07 mag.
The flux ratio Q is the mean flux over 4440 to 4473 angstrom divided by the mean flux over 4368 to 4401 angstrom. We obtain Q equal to 1.36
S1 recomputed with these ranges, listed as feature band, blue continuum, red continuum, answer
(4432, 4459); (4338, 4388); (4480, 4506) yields 2.79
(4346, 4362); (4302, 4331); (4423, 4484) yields -0.78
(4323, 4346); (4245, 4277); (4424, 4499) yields -1.63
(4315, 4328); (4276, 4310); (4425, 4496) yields -0.52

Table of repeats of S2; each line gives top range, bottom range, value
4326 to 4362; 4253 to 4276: 1.54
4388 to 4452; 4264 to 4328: 1.60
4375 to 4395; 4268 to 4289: 1.42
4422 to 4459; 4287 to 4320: 1.64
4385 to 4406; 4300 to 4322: 1.35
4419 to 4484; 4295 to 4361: 1.44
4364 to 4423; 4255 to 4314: 1.50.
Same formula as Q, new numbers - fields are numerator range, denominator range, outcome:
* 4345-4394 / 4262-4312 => 1.40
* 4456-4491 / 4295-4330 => 1.80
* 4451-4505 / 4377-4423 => 1.38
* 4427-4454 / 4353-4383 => 1.33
